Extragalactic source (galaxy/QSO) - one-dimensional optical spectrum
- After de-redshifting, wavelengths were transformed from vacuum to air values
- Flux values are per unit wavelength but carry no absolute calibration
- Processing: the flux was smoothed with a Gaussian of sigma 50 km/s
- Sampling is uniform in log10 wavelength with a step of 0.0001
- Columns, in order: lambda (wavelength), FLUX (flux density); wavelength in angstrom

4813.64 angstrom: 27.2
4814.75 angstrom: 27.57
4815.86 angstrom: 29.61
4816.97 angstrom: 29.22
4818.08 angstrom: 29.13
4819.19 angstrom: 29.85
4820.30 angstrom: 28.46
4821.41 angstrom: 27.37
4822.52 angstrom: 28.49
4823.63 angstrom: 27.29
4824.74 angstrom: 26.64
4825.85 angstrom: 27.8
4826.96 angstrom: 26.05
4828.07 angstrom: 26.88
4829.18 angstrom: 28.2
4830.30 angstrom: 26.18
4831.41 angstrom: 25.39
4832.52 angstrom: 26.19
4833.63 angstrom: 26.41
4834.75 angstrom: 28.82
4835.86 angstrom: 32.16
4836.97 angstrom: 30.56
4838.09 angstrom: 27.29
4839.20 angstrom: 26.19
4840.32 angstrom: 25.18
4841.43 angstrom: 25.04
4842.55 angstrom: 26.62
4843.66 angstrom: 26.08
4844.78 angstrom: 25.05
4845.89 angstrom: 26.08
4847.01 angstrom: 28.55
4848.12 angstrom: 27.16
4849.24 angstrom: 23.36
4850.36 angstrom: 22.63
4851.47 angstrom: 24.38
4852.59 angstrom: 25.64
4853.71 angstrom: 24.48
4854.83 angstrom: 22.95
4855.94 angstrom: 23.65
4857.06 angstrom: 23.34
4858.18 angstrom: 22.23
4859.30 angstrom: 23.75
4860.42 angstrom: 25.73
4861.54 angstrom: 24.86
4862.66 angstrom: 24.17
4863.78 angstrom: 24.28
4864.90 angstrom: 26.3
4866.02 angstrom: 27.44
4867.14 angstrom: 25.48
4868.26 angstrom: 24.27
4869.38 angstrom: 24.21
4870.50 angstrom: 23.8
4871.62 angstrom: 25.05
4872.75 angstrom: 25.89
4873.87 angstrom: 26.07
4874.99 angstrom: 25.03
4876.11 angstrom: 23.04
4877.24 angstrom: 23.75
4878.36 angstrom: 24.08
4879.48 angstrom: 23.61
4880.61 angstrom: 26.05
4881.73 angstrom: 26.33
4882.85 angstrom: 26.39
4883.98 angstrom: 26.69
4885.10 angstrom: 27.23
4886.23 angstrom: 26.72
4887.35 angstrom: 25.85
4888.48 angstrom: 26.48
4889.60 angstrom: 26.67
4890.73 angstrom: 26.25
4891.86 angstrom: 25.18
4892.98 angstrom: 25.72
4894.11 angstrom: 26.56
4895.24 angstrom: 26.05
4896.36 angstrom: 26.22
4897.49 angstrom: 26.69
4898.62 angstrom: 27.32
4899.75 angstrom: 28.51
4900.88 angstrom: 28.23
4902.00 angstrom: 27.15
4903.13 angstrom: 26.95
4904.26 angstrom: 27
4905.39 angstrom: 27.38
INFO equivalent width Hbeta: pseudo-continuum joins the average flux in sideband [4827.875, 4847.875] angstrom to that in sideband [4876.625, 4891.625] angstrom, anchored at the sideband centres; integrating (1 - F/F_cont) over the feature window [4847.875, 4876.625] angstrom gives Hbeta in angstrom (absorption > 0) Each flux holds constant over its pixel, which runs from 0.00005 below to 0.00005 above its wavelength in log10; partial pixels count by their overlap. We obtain 2.0 angstrom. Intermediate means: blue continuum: 27.1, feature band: 24.6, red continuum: 25.8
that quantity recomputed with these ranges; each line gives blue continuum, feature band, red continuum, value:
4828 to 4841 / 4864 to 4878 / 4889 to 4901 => 1.0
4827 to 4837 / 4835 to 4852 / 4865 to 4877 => 0.3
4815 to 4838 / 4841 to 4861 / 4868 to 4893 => 1.5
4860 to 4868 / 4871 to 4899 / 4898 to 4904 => 0.9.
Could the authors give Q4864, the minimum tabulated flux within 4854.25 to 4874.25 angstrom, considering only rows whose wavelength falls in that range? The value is 22.23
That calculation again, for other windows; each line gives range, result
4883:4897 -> 25.18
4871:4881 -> 23.04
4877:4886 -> 23.61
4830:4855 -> 22.63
